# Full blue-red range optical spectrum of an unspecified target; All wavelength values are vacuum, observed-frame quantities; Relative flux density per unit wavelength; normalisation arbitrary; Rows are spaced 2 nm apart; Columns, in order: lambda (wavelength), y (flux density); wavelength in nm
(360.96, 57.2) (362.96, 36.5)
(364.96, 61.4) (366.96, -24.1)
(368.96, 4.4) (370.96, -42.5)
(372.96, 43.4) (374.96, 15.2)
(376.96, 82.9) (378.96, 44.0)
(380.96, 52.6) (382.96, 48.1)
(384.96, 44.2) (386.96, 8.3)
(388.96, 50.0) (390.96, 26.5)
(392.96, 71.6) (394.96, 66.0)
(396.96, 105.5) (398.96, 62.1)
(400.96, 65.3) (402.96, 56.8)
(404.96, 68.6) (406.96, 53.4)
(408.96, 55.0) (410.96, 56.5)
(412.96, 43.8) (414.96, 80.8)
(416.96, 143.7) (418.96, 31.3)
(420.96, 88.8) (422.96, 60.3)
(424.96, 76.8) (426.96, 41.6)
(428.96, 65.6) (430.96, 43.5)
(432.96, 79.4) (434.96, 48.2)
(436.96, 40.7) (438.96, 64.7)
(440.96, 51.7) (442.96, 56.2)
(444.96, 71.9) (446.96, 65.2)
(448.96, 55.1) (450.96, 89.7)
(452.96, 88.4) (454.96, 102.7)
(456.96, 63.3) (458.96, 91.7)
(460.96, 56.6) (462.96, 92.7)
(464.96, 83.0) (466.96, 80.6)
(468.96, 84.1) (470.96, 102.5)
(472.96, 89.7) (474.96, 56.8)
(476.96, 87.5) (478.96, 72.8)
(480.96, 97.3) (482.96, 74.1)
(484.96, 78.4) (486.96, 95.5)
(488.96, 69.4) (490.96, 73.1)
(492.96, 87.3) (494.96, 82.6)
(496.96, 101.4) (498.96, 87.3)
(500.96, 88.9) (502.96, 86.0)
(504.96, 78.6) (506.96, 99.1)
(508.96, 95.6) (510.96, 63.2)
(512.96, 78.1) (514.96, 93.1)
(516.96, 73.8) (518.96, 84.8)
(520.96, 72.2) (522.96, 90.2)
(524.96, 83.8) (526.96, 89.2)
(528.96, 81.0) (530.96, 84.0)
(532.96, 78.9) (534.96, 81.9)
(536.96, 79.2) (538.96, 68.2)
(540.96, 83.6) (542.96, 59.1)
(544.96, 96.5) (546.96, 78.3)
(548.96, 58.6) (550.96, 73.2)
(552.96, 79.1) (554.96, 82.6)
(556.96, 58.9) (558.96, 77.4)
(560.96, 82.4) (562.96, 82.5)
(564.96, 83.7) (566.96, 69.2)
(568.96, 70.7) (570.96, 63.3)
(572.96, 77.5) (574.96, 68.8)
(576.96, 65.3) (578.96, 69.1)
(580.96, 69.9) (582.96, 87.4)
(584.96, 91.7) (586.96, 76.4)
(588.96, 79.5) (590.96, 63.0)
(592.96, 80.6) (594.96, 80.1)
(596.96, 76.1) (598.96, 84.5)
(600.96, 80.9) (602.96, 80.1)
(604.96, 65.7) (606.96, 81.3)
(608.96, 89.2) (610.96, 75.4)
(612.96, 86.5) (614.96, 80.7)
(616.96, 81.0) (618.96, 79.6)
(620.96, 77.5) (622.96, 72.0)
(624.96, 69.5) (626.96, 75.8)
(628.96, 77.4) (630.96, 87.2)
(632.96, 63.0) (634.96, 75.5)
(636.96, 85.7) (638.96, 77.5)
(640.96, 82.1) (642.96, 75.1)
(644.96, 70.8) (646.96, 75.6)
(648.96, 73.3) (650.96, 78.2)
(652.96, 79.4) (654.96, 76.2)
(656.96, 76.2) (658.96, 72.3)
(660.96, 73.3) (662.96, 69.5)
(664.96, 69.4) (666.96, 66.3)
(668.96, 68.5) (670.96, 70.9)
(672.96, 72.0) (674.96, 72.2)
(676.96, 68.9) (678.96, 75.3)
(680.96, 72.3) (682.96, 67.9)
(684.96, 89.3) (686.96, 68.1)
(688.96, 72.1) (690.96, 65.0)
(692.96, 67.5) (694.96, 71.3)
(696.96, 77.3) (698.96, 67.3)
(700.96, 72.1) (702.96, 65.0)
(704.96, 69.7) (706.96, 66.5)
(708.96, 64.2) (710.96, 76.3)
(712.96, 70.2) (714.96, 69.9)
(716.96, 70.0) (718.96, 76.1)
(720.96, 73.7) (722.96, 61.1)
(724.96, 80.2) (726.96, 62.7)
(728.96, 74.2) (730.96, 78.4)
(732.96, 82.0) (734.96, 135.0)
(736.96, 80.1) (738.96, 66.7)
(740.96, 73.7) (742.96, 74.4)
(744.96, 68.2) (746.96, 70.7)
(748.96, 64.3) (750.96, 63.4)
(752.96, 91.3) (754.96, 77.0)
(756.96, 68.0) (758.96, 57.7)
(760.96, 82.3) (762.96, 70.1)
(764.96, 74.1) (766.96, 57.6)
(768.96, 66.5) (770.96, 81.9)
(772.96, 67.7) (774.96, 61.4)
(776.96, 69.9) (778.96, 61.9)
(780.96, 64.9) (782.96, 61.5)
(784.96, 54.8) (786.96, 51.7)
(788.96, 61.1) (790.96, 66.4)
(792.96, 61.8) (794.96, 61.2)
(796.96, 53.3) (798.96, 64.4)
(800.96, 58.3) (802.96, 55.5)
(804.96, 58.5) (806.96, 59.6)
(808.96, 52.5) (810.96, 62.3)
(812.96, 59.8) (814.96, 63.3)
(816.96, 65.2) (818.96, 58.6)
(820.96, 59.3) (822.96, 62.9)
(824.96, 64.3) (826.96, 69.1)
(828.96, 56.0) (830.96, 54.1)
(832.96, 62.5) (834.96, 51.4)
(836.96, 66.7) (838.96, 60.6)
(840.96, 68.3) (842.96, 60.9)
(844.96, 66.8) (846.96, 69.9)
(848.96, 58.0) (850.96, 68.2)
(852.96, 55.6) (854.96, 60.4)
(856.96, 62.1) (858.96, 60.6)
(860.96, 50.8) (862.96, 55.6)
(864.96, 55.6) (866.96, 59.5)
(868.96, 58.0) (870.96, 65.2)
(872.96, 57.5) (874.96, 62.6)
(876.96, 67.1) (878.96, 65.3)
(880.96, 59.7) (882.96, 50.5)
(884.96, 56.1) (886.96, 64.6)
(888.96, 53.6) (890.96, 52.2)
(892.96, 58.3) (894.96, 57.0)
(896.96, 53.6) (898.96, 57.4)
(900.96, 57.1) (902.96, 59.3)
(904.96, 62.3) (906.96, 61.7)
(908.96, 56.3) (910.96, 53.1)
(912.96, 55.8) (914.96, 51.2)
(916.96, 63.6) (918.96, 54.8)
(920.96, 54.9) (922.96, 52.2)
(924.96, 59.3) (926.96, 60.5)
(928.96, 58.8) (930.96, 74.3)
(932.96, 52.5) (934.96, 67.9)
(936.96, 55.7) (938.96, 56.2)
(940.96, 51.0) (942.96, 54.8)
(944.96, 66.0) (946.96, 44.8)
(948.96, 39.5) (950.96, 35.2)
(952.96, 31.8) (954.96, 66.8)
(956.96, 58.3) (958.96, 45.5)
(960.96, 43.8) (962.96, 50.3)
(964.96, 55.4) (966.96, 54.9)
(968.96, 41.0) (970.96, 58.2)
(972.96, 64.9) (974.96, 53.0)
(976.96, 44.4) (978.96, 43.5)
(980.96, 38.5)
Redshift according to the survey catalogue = 0.12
